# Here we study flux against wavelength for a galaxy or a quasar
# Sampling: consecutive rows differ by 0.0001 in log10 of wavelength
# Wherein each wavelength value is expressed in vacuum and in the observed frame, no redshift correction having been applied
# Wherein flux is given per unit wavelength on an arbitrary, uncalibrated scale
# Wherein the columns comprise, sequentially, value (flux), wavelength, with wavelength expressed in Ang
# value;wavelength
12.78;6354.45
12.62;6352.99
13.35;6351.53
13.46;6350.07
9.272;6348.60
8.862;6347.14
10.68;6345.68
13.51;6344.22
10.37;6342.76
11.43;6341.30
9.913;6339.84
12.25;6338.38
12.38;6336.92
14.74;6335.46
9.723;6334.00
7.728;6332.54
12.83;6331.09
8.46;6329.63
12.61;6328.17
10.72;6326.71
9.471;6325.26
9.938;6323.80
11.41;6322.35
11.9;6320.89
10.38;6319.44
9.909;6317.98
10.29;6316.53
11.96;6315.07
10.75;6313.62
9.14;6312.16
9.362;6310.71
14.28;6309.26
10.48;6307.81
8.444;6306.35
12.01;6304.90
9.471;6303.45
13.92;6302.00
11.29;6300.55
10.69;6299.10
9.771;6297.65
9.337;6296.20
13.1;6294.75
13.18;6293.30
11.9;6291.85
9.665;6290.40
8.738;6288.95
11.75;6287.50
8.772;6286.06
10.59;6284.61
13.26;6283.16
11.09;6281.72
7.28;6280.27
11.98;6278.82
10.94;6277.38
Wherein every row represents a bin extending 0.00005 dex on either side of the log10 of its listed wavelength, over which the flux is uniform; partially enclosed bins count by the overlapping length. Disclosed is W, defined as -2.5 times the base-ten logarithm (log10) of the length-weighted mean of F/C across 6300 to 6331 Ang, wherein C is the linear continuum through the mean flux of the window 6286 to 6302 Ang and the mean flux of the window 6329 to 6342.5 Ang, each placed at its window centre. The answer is 0.02 mag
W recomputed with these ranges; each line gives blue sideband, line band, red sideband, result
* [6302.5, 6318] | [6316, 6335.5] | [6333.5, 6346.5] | 0.059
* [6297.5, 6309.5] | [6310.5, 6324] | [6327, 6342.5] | 0.055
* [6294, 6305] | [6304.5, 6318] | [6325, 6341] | 0.045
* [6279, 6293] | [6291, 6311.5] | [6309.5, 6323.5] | -0.063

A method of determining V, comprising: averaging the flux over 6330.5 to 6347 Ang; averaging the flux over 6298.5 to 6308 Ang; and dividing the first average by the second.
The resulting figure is 1.0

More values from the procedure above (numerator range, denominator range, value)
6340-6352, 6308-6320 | 1.05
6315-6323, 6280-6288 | 1.03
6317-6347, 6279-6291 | 1.07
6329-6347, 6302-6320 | 1.04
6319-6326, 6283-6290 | 1.03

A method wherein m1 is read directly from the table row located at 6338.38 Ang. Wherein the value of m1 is 12.25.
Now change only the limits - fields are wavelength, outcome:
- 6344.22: 13.51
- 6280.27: 7.28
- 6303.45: 9.471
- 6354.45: 12.78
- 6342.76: 10.37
